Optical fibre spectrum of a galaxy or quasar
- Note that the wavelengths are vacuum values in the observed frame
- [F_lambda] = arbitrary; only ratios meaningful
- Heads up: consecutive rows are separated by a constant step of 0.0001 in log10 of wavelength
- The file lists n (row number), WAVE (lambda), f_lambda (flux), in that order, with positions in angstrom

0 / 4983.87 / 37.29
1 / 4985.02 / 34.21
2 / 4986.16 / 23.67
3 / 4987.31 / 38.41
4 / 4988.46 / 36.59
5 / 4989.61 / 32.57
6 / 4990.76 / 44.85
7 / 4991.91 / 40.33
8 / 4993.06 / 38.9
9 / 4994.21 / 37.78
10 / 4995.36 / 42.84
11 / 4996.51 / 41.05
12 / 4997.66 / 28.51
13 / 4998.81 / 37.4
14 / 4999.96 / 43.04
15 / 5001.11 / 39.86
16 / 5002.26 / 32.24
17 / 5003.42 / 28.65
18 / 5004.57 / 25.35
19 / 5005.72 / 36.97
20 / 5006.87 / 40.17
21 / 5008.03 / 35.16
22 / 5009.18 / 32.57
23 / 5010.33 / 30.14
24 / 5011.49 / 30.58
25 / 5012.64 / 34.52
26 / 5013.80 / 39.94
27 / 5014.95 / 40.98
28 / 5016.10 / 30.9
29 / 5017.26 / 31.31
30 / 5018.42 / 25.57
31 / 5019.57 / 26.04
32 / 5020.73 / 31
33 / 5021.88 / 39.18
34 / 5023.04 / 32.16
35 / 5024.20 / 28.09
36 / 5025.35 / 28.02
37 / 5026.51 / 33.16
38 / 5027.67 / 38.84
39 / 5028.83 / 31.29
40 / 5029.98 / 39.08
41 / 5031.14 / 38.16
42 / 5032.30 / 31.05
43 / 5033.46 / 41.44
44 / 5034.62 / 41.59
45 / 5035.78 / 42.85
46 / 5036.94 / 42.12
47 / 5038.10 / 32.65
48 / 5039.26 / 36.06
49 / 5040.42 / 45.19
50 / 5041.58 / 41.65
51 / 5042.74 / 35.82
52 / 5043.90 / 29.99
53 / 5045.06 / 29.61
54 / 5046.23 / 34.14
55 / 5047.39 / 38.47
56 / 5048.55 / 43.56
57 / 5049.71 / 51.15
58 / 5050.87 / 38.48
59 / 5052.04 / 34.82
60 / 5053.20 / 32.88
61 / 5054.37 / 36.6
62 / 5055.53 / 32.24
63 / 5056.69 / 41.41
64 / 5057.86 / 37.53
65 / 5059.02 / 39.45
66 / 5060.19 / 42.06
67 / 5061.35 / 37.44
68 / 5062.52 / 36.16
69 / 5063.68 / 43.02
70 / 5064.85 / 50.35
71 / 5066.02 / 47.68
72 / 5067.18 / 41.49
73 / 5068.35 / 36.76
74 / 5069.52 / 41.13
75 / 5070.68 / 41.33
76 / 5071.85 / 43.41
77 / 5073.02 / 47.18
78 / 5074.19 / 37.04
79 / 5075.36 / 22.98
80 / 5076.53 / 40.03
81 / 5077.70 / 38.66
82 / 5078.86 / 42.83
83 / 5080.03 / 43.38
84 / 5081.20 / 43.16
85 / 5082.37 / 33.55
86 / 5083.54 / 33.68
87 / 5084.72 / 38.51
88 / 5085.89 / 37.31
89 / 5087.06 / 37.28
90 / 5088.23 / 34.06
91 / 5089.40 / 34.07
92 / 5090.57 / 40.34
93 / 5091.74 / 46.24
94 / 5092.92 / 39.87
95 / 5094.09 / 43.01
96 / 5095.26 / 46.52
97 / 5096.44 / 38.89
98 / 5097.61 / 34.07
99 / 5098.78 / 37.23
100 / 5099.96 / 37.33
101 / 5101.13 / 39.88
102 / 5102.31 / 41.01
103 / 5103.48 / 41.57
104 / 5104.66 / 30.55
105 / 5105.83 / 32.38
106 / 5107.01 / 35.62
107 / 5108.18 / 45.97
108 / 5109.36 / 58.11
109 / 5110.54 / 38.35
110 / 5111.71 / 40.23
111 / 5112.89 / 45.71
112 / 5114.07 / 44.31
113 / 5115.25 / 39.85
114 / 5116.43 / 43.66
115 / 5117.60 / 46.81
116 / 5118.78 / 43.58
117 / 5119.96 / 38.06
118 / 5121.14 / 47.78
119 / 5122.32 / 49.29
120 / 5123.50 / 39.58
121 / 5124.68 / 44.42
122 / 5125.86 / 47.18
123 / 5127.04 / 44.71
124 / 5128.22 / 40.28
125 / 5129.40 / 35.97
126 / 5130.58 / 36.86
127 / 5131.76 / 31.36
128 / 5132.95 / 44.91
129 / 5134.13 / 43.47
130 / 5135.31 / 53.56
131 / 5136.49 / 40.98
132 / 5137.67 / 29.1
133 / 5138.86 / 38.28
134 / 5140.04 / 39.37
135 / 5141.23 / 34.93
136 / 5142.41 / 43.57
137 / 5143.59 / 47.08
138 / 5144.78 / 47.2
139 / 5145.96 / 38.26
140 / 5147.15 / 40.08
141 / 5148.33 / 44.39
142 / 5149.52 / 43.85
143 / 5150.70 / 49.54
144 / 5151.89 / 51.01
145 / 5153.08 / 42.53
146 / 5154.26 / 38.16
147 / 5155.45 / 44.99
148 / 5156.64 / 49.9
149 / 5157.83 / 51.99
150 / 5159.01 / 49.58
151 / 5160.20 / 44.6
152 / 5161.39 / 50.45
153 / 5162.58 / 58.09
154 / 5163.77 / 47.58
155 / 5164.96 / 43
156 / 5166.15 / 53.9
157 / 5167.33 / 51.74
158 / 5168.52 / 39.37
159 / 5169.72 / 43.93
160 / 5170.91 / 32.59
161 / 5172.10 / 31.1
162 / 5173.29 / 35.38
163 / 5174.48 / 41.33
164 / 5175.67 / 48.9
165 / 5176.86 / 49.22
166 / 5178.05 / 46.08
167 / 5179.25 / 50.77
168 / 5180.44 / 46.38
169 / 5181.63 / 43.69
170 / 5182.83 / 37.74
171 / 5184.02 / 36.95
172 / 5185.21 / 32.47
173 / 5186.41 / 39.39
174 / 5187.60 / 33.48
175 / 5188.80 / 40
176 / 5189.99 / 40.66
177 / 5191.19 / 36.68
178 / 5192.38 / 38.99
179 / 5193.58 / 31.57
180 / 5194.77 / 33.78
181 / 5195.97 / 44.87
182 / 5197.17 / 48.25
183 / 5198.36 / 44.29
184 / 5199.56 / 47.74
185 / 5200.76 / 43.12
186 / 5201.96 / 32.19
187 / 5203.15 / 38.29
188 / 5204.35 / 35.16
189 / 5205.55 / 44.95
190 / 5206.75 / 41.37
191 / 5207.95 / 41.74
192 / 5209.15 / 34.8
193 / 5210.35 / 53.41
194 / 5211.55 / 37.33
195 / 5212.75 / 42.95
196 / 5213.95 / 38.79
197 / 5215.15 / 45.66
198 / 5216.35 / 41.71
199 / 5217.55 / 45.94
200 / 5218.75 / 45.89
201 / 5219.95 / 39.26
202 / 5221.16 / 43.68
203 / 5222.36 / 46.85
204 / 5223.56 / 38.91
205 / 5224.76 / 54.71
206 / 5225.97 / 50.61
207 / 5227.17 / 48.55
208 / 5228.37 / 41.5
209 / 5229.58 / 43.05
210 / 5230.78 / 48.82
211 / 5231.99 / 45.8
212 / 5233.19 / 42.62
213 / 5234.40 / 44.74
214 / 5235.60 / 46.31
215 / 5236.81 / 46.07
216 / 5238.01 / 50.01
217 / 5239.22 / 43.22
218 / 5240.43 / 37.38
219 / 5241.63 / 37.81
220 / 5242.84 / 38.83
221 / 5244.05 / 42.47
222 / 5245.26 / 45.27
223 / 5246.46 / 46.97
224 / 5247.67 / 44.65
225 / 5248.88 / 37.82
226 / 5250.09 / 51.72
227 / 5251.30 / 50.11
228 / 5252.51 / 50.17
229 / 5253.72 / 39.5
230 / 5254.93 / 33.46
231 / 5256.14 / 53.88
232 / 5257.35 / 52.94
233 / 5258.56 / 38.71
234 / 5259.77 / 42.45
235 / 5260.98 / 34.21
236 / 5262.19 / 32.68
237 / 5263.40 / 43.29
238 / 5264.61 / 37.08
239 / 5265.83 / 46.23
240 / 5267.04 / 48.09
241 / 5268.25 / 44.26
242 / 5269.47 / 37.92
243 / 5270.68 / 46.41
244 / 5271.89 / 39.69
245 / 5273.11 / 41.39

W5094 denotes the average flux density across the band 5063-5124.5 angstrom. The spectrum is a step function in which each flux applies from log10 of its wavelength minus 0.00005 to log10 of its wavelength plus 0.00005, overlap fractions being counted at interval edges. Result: 40.7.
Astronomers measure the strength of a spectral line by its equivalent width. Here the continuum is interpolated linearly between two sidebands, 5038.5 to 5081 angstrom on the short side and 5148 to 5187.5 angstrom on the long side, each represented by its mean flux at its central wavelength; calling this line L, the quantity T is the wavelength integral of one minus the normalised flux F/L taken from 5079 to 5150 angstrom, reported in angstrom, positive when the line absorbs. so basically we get 1.7 angstrom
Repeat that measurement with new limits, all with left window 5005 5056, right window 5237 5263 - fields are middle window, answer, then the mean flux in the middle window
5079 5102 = -0.8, 39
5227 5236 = -0.5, 45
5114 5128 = -1.9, 44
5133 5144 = -0.5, 41.3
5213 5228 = -1.0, 45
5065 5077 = -1.1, 40.3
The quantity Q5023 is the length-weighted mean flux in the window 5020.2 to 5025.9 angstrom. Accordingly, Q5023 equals 31.7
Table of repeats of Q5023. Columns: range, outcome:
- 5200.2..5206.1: 38.7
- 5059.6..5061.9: 39.8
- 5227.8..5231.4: 44.4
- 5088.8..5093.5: 40.1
